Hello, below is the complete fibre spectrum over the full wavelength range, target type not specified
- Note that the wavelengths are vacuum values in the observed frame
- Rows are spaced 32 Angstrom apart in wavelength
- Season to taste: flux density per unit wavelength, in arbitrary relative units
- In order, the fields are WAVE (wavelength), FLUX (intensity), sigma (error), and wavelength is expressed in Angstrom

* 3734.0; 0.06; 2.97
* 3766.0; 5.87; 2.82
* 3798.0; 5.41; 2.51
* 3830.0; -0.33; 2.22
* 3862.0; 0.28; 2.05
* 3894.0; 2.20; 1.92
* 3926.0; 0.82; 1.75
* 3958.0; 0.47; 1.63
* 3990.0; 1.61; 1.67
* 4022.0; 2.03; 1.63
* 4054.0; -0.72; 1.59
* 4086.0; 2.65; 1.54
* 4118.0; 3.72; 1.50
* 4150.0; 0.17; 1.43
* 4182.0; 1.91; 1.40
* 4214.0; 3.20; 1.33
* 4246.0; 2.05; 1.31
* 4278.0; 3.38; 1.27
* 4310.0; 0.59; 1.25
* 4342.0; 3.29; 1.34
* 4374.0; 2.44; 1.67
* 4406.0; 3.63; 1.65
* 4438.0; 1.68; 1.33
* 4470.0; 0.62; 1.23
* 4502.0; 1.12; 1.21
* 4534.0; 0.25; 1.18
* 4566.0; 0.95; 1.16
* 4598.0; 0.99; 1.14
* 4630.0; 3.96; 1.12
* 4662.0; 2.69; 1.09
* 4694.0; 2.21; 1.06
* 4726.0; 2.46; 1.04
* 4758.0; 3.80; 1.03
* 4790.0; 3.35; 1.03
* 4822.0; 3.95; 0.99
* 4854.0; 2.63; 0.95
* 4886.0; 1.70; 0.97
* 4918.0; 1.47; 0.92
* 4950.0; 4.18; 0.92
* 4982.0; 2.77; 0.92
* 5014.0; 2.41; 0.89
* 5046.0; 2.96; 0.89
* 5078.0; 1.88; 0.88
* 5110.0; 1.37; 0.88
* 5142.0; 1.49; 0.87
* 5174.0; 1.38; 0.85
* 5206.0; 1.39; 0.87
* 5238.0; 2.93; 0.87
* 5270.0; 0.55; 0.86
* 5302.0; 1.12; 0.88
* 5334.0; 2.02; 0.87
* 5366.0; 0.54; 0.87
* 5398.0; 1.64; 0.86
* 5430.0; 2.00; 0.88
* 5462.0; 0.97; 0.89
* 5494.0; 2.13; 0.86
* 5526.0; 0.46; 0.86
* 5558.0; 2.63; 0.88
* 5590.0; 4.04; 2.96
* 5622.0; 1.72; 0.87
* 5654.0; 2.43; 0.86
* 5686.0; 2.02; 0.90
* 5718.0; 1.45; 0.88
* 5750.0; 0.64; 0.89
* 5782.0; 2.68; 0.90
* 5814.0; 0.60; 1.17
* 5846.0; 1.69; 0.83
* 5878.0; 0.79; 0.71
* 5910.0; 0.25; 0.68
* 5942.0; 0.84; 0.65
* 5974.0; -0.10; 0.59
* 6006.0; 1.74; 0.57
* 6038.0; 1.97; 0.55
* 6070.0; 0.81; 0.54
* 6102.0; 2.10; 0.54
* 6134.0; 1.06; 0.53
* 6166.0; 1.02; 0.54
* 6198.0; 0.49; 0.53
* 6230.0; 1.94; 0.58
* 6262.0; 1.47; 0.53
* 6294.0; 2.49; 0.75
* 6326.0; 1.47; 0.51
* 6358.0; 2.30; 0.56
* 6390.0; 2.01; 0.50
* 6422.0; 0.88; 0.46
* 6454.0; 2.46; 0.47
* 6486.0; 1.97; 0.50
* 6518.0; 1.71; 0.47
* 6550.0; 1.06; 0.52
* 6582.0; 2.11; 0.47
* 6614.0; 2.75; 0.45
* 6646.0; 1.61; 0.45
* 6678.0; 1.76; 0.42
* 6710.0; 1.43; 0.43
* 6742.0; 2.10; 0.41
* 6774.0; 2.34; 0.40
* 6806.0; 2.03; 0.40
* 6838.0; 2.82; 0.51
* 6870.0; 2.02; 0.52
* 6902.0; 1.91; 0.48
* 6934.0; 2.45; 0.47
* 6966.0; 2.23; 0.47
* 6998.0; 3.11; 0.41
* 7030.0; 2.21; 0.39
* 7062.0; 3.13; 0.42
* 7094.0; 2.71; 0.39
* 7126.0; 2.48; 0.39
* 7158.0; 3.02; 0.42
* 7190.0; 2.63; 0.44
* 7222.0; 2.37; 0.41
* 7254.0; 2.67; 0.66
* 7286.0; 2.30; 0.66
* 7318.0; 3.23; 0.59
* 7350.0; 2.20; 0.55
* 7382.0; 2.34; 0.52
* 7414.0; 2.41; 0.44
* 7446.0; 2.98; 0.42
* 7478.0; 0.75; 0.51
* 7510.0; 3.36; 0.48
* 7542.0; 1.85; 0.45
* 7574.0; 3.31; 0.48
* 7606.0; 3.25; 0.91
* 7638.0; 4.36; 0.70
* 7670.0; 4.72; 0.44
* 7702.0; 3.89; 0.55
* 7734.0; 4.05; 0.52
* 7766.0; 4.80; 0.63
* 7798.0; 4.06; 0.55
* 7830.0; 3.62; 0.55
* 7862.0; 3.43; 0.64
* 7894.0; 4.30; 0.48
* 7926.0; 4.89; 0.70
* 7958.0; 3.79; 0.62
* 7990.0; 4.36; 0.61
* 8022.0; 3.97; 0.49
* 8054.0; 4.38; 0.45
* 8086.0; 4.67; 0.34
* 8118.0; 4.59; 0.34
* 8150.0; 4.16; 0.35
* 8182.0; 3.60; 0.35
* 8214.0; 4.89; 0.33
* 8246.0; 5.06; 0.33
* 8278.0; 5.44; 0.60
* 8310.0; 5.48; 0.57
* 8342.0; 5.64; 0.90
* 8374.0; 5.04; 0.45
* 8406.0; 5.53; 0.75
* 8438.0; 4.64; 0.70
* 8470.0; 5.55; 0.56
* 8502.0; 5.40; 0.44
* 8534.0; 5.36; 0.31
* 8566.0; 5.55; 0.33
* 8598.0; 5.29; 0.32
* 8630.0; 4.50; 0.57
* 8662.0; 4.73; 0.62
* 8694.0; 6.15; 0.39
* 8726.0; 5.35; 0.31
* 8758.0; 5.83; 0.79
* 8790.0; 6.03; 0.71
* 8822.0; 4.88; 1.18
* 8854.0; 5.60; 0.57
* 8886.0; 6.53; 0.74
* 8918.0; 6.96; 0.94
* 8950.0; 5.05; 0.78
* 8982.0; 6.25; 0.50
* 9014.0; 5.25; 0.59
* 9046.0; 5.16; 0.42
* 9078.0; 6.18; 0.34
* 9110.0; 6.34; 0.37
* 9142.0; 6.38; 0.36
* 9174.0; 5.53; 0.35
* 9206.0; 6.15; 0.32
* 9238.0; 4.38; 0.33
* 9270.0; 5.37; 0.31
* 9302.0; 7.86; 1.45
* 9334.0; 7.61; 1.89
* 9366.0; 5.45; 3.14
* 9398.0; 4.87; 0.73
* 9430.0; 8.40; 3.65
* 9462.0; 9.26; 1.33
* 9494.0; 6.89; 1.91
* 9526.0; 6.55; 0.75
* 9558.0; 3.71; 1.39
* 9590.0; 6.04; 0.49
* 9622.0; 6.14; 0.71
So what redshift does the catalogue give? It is 0.90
